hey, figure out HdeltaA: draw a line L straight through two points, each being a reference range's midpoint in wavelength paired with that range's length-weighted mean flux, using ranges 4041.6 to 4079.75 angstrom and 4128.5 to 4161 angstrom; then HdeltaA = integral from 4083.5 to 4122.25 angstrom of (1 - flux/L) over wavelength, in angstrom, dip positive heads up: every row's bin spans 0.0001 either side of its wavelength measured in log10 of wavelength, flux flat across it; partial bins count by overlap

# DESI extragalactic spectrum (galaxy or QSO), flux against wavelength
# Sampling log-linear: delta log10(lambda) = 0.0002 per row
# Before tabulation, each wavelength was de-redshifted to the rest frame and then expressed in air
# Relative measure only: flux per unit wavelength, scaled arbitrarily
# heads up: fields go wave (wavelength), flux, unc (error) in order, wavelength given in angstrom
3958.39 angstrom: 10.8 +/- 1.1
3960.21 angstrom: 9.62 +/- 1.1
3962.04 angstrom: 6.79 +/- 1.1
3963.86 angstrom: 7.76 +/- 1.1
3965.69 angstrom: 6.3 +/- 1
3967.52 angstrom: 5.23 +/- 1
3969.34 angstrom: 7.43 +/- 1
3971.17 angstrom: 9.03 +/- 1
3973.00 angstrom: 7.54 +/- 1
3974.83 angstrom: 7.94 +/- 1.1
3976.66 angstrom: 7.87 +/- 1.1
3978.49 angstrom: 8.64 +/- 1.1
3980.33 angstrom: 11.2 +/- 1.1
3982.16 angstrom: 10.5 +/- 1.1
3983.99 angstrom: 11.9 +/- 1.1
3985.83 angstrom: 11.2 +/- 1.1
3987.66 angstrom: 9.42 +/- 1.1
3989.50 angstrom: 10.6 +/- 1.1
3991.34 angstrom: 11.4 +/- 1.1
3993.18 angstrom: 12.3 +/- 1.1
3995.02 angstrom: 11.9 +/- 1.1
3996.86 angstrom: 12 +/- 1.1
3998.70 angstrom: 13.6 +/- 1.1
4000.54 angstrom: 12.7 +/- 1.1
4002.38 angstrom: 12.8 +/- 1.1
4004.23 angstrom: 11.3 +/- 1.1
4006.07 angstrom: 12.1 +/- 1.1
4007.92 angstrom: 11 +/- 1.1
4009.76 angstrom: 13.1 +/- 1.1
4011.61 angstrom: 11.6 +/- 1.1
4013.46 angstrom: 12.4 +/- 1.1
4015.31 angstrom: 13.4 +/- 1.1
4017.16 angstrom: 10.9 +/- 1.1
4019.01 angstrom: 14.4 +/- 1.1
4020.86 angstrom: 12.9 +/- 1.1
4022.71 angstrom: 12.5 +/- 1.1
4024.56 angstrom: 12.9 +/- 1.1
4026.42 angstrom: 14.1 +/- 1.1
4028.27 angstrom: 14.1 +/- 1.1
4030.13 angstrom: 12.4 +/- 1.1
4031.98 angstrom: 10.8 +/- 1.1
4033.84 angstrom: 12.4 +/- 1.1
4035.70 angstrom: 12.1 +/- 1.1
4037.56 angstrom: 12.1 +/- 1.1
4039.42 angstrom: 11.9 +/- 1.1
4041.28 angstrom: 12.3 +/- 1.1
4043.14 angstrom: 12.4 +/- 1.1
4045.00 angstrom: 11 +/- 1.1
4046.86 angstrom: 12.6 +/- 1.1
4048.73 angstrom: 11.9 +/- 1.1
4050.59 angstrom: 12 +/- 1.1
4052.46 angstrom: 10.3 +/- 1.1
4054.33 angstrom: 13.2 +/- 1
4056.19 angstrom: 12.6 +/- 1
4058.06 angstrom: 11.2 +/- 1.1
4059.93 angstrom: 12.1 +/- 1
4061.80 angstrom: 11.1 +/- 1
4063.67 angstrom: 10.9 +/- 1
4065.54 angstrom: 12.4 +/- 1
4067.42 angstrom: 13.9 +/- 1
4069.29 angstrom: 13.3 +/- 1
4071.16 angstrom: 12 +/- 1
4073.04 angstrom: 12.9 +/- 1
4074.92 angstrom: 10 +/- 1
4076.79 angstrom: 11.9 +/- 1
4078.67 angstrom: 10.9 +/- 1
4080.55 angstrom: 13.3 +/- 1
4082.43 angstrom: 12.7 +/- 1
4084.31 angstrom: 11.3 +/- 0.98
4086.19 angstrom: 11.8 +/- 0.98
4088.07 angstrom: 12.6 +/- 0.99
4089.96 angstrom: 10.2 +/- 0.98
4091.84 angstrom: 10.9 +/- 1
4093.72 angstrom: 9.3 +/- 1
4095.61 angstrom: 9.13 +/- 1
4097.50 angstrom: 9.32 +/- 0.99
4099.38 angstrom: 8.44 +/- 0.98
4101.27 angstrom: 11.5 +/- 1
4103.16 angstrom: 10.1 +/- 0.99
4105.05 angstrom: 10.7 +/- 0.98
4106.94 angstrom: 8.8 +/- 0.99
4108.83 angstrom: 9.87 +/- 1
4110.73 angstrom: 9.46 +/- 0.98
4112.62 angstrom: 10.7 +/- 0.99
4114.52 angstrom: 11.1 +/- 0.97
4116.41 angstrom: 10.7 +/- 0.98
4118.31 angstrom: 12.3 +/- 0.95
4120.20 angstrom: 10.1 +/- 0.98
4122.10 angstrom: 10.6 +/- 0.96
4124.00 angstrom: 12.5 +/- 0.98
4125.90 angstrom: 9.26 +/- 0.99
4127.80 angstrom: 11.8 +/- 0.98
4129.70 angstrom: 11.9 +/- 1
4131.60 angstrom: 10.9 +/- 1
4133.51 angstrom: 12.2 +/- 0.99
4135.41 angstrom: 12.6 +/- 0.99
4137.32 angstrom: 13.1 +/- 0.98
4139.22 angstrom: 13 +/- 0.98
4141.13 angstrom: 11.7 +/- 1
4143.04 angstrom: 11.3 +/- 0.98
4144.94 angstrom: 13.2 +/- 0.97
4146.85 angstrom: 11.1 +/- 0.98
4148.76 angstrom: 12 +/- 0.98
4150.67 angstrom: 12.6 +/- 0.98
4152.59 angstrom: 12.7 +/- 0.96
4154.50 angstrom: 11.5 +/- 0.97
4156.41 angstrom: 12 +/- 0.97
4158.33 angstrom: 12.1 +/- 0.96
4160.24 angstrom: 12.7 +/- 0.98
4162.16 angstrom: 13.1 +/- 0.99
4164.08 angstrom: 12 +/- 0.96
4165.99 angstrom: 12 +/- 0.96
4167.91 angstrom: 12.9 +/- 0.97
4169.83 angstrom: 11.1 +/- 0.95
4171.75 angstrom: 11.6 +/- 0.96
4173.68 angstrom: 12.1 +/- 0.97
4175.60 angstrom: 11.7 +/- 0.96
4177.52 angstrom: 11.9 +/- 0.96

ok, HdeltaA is 5.23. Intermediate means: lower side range 11.9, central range 10.4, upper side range 12.1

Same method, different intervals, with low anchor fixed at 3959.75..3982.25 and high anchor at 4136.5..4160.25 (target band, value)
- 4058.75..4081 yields -3.6 angstrom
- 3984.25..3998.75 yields -5.0 angstrom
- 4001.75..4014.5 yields -4.5 angstrom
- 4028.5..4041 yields -3.4 angstrom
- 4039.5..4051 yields -2.6 angstrom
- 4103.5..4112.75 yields 1.2 angstrom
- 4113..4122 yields 0.4 angstrom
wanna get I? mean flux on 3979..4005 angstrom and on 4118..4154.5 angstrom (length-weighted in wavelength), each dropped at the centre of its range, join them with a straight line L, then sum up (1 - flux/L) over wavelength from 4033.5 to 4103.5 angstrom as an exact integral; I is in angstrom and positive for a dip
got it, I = 0.8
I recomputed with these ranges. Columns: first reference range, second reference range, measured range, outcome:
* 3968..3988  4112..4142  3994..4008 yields -3.9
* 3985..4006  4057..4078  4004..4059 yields -1.9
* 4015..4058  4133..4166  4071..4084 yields 0.4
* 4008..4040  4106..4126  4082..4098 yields 0.5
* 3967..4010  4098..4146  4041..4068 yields -2.8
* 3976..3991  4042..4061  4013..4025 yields -1.8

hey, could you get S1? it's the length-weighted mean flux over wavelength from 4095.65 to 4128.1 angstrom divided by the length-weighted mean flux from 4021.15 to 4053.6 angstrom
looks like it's 0.85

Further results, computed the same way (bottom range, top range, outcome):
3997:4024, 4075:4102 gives 0.88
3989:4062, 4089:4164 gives 0.92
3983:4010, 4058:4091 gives 1.01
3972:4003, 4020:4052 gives 1.15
